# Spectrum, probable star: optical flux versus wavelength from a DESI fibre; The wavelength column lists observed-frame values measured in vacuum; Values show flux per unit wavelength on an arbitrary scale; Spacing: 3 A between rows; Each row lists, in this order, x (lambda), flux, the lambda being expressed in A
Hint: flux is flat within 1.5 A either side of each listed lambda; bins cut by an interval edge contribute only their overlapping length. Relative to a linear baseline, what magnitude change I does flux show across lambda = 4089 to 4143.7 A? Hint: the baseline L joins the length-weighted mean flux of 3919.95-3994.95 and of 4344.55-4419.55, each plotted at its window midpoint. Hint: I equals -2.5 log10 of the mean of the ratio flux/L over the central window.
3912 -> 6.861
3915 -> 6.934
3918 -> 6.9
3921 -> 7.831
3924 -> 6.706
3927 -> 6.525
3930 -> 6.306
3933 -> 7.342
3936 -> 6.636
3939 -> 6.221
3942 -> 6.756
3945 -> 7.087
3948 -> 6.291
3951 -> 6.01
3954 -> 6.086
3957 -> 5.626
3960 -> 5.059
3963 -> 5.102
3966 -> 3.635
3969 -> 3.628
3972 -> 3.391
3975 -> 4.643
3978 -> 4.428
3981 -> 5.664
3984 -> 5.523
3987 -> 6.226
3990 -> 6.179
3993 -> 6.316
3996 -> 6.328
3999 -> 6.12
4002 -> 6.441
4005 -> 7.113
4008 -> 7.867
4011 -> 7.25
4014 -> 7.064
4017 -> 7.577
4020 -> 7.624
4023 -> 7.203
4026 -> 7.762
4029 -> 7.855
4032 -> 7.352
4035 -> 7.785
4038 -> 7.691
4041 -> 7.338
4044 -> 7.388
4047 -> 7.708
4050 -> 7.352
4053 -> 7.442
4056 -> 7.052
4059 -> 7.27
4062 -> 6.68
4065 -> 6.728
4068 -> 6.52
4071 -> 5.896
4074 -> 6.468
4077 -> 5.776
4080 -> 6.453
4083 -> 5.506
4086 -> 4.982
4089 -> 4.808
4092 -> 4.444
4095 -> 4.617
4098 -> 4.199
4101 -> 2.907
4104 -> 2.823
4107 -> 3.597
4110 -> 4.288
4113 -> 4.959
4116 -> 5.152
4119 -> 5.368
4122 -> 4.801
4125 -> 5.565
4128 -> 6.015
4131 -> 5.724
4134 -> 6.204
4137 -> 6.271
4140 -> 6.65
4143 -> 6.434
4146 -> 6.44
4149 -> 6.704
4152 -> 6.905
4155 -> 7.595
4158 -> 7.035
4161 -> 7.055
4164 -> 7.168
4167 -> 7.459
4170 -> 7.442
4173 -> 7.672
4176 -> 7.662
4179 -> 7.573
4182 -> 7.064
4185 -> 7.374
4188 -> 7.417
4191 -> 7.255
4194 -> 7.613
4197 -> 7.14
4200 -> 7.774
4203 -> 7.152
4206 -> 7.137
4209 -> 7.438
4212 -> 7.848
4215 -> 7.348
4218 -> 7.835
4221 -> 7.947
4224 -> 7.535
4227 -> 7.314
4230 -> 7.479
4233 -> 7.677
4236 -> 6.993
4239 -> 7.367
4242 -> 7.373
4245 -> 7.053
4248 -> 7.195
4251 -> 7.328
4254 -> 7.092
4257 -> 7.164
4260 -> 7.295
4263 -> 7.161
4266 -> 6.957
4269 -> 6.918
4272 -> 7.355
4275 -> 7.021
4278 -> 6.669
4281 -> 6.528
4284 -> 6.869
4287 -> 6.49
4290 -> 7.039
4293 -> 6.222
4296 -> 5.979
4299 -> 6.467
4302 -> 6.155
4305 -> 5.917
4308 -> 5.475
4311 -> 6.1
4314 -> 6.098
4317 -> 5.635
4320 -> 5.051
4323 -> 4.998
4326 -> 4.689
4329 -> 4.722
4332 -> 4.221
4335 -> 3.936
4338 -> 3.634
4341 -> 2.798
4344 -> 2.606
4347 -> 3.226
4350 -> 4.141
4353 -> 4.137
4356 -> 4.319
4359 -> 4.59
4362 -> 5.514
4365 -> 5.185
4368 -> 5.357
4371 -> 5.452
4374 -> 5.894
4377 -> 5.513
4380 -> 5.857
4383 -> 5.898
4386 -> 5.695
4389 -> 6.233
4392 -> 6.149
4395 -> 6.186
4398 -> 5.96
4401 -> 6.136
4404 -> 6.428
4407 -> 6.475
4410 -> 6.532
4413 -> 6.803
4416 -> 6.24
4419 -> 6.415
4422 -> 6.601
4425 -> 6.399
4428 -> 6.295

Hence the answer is 0.15 mag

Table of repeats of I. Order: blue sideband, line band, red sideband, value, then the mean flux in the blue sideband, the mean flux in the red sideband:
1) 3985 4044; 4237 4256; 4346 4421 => -0.17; 7.1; 5.64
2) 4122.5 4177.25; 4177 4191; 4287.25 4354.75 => -0.15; 6.74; 4.99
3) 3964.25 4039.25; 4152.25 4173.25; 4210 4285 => -0.06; 6.34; 7.26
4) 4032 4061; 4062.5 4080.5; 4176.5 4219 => 0.18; 7.43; 7.43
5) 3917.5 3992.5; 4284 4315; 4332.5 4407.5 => -0.20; 5.82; 5.06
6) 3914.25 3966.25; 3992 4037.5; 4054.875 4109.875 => -0.23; 6.33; 5.34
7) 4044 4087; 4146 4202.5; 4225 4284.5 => -0.06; 6.61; 7.15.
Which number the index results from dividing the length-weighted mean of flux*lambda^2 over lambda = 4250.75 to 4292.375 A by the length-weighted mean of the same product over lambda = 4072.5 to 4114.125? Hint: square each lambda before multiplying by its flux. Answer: 1.6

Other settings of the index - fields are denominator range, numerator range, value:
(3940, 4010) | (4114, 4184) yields 1.26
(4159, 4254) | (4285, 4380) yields 0.73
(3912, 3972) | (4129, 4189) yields 1.28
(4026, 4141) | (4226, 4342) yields 1.16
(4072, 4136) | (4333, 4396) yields 1.10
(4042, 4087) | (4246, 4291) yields 1.16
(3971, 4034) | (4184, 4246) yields 1.27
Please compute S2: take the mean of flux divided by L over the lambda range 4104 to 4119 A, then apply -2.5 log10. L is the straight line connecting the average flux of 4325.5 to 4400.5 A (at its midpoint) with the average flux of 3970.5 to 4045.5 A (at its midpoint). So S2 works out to 0.36 mag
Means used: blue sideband 6.65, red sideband 4.9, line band 4.42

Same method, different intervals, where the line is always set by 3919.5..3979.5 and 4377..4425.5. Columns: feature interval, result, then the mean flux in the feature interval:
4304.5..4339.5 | 0.22 mag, 5.01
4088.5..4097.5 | 0.28 mag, 4.56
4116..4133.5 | 0.08 mag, 5.51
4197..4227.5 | -0.24 mag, 7.52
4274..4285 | -0.11 mag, 6.76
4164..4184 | -0.24 mag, 7.45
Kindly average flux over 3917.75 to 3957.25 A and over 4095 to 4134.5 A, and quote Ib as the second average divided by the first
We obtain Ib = 0.71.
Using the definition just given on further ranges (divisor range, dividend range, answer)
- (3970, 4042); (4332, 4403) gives 0.75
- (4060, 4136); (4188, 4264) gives 1.41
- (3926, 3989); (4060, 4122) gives 0.91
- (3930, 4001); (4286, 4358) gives 0.88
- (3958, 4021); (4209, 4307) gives 1.20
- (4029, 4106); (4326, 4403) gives 0.80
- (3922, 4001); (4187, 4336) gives 1.16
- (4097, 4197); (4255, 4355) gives 0.91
